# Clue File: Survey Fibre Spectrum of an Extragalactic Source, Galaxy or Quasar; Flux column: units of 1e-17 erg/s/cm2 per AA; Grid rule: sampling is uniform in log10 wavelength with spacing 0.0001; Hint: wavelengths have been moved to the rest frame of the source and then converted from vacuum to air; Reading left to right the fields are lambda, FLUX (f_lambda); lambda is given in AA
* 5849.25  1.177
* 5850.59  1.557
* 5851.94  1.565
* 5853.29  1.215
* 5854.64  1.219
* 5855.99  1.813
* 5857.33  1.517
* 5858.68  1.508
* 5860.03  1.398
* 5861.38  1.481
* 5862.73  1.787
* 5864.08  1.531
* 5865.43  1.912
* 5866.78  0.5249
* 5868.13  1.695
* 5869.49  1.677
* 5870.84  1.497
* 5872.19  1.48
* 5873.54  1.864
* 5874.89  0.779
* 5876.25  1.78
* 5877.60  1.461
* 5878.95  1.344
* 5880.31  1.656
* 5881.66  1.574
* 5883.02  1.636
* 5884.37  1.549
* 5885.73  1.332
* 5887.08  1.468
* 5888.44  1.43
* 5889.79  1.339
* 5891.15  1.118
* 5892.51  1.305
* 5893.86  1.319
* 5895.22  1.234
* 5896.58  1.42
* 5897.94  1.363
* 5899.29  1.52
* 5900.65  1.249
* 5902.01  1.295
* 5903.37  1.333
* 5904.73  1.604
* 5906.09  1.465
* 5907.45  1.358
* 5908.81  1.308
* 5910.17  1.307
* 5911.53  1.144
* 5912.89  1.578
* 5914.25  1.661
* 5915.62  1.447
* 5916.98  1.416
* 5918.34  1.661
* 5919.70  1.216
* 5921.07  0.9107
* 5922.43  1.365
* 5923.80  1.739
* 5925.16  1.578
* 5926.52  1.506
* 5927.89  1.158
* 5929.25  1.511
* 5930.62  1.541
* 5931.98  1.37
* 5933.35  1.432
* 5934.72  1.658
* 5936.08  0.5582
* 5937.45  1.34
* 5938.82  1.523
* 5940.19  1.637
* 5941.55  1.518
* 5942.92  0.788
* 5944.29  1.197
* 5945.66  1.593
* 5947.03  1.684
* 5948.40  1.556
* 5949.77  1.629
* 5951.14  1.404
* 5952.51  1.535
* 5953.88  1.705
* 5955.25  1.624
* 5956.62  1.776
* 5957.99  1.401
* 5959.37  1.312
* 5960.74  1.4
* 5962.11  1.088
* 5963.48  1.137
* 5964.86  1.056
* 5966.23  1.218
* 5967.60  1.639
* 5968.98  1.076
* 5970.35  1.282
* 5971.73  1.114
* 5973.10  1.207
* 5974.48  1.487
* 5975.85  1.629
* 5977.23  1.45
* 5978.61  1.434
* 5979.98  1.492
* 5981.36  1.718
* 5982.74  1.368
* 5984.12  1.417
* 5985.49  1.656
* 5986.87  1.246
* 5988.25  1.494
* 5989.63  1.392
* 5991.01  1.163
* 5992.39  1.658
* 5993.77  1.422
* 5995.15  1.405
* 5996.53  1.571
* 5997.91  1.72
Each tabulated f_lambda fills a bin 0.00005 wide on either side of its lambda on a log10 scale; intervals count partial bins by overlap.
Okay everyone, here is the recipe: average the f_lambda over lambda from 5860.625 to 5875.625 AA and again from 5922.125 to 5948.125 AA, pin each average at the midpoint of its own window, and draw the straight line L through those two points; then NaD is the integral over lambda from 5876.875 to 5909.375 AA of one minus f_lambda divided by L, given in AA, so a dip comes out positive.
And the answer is 1.0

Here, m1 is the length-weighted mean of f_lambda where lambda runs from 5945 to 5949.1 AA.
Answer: 1.61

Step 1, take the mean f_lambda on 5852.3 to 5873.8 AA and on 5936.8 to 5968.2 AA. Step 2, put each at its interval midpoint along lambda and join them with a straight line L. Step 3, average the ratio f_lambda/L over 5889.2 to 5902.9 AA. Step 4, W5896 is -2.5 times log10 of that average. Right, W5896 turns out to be 0.12 mag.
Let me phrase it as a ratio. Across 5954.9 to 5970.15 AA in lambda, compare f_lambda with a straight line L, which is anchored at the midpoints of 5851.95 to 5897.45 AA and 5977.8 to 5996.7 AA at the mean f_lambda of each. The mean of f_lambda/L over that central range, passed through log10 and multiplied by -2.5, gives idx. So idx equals 0.10 mag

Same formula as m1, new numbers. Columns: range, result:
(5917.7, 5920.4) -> 1.43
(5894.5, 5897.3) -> 1.32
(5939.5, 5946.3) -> 1.35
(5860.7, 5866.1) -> 1.68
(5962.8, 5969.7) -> 1.23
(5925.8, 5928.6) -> 1.34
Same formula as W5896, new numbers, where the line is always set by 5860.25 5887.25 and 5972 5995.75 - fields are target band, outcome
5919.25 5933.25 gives 0.060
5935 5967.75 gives 0.055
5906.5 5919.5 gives 0.041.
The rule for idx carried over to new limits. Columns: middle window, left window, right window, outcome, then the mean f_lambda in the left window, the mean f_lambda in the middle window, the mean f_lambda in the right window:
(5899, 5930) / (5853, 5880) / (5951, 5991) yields 0.03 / 1.48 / 1.4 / 1.4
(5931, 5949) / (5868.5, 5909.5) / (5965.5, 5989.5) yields 0.03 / 1.43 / 1.38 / 1.41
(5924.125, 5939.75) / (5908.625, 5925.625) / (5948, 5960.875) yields 0.05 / 1.41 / 1.39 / 1.54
